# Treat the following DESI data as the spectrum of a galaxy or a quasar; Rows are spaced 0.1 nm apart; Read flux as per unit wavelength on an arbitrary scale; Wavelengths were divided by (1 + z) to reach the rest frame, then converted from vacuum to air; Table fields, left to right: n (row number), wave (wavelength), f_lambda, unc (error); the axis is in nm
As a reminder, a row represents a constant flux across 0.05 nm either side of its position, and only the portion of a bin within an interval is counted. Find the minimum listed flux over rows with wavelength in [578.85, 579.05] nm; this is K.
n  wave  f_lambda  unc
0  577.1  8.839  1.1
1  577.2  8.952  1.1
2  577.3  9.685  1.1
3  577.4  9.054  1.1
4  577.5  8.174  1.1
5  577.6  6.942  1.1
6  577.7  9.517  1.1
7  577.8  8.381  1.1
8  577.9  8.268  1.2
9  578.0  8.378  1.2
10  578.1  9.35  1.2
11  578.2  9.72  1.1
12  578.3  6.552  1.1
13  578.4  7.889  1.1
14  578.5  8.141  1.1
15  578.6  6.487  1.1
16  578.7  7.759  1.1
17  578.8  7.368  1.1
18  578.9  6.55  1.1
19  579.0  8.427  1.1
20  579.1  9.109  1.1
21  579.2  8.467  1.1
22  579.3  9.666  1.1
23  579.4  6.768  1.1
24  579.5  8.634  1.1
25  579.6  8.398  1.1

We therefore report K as 6.55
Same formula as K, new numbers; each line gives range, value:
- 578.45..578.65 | 6.487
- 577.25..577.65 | 6.942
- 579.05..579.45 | 6.768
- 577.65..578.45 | 6.552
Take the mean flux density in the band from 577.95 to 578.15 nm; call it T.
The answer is 8.86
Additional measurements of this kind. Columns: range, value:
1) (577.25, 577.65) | 8.46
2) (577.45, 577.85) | 8.25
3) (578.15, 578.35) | 8.14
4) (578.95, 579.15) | 8.77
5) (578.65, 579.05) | 7.53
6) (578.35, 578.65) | 7.51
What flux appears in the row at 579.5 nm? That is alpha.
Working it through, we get 8.634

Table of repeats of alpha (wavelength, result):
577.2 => 8.952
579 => 8.427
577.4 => 9.054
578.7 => 7.759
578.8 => 7.368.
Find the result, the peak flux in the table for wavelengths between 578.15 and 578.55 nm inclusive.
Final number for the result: 9.72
